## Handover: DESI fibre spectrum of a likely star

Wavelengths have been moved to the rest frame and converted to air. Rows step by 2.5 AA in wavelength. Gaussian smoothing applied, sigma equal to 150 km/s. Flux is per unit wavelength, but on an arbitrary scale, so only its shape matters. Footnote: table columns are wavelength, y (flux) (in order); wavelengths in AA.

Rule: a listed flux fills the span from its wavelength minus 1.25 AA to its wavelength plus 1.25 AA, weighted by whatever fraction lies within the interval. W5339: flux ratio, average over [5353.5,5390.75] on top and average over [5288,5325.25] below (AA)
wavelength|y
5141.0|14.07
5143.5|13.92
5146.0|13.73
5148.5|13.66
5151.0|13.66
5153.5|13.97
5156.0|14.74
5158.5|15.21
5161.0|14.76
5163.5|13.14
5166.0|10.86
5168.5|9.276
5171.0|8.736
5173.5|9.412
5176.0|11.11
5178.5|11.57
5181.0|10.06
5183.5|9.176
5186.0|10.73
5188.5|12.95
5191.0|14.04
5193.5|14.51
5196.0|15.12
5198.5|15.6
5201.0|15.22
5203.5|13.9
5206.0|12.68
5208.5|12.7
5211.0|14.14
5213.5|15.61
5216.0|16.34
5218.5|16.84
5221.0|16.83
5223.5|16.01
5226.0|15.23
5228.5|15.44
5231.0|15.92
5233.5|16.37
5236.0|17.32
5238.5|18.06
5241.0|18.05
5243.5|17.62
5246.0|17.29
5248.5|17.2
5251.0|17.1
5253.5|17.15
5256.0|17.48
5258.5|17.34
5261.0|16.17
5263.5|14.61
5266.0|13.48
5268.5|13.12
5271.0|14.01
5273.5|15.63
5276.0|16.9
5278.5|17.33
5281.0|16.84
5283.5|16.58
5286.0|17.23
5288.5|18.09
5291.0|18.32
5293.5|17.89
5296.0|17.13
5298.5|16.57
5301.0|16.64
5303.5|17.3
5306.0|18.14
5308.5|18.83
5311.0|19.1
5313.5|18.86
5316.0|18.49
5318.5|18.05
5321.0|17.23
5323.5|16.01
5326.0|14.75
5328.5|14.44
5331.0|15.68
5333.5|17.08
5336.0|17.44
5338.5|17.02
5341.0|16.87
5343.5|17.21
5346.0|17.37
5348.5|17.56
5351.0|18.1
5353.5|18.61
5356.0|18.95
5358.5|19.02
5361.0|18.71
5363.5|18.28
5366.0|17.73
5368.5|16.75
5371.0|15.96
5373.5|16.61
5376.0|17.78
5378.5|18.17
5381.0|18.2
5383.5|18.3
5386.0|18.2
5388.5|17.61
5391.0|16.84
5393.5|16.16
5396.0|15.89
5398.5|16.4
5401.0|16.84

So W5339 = 1.01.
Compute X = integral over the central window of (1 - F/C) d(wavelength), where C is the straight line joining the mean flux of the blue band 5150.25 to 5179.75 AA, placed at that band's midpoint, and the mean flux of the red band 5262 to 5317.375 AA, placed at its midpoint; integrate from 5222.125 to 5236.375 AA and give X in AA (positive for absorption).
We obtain -1.3 AA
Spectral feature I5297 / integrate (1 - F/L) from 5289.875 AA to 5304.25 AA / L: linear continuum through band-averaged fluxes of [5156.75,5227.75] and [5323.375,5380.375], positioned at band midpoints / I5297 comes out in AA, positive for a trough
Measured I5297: -1.3 AA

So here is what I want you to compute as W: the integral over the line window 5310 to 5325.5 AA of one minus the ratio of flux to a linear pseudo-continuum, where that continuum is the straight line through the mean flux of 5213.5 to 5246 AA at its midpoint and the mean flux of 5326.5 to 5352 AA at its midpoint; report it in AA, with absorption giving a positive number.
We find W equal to -0.9 AA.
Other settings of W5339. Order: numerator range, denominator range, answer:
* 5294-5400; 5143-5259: 1.21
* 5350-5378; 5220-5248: 1.07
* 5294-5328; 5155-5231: 1.30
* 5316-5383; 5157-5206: 1.40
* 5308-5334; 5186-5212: 1.23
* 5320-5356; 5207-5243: 1.05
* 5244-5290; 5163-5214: 1.32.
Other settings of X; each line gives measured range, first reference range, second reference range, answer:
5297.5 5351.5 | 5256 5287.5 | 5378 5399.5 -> -2.32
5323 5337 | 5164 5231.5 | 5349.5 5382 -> 0.88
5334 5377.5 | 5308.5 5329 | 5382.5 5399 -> -1.14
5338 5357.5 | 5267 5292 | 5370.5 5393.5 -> -0.73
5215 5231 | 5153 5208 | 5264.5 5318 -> -2.07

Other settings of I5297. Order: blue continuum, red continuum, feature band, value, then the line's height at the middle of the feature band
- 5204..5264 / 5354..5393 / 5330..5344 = 0.40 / 17.4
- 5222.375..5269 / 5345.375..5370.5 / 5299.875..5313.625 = -0.62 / 17.3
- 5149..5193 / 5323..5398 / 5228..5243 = -3.42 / 13.8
